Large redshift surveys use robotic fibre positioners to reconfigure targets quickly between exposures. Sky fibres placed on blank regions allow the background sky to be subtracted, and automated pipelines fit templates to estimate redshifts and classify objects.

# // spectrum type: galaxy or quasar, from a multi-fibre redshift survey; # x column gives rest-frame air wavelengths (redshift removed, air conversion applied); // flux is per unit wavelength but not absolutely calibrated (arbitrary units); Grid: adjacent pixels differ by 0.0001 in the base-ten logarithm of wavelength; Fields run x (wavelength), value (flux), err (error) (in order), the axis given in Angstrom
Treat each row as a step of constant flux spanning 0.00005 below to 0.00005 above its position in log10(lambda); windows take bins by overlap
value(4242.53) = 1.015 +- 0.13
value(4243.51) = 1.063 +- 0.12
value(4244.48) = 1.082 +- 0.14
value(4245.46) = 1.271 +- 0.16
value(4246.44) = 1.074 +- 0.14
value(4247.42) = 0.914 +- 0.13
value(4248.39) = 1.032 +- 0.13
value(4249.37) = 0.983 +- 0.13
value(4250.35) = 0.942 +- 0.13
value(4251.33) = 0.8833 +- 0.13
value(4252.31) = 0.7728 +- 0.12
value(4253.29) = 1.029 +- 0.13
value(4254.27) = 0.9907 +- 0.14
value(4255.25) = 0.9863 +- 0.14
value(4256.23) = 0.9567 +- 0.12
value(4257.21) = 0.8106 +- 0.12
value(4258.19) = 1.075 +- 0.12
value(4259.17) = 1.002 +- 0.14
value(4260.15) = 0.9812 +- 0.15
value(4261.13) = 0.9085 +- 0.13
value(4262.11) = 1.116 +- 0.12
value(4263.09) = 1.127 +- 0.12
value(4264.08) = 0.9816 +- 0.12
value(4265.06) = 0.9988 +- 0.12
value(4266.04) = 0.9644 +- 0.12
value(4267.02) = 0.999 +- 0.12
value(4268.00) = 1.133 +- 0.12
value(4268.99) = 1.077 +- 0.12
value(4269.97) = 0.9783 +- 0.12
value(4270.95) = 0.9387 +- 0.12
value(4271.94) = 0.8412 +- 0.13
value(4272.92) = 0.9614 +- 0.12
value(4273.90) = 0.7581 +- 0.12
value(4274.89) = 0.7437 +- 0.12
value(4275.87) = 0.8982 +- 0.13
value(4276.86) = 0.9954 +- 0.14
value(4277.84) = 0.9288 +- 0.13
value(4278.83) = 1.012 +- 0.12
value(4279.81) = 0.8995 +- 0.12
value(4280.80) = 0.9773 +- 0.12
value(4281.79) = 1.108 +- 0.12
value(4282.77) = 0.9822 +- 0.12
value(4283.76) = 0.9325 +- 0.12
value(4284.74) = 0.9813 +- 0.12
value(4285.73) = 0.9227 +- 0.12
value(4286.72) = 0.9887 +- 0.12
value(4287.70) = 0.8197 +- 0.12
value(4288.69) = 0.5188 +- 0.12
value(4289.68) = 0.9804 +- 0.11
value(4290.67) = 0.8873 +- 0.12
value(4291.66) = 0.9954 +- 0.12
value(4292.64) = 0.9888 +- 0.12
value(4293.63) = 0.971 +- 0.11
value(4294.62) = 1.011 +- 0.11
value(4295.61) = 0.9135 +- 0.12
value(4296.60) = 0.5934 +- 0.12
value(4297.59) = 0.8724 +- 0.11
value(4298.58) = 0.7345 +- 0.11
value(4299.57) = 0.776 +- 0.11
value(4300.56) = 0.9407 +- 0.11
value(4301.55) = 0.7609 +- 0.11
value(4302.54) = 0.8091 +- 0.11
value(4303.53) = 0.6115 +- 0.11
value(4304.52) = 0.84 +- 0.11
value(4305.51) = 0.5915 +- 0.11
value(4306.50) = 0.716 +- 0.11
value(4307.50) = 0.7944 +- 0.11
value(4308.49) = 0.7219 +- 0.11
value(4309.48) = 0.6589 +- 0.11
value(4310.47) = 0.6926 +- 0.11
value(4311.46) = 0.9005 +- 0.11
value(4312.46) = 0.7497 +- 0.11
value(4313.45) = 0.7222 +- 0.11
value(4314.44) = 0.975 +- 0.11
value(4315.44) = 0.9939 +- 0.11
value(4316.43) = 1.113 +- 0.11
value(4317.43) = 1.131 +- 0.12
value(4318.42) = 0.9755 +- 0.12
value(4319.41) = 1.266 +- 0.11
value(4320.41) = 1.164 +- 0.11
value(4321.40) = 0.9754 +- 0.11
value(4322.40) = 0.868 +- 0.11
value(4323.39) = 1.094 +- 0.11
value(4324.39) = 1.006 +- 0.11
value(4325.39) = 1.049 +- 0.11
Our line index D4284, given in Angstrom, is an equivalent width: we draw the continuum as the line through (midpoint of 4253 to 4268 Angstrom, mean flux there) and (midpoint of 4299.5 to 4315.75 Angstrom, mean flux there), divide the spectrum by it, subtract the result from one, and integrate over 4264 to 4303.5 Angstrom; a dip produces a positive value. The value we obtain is -0.9 Angstrom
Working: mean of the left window 1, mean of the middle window 0.91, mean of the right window 0.777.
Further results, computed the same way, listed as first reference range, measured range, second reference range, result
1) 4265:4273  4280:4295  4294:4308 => -1.1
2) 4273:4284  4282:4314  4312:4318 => 3.9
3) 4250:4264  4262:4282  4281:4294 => -0.4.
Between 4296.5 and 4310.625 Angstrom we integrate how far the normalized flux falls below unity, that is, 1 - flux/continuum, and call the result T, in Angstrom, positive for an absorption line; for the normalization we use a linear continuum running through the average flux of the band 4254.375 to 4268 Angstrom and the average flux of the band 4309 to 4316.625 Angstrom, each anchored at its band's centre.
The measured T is 2.0 Angstrom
